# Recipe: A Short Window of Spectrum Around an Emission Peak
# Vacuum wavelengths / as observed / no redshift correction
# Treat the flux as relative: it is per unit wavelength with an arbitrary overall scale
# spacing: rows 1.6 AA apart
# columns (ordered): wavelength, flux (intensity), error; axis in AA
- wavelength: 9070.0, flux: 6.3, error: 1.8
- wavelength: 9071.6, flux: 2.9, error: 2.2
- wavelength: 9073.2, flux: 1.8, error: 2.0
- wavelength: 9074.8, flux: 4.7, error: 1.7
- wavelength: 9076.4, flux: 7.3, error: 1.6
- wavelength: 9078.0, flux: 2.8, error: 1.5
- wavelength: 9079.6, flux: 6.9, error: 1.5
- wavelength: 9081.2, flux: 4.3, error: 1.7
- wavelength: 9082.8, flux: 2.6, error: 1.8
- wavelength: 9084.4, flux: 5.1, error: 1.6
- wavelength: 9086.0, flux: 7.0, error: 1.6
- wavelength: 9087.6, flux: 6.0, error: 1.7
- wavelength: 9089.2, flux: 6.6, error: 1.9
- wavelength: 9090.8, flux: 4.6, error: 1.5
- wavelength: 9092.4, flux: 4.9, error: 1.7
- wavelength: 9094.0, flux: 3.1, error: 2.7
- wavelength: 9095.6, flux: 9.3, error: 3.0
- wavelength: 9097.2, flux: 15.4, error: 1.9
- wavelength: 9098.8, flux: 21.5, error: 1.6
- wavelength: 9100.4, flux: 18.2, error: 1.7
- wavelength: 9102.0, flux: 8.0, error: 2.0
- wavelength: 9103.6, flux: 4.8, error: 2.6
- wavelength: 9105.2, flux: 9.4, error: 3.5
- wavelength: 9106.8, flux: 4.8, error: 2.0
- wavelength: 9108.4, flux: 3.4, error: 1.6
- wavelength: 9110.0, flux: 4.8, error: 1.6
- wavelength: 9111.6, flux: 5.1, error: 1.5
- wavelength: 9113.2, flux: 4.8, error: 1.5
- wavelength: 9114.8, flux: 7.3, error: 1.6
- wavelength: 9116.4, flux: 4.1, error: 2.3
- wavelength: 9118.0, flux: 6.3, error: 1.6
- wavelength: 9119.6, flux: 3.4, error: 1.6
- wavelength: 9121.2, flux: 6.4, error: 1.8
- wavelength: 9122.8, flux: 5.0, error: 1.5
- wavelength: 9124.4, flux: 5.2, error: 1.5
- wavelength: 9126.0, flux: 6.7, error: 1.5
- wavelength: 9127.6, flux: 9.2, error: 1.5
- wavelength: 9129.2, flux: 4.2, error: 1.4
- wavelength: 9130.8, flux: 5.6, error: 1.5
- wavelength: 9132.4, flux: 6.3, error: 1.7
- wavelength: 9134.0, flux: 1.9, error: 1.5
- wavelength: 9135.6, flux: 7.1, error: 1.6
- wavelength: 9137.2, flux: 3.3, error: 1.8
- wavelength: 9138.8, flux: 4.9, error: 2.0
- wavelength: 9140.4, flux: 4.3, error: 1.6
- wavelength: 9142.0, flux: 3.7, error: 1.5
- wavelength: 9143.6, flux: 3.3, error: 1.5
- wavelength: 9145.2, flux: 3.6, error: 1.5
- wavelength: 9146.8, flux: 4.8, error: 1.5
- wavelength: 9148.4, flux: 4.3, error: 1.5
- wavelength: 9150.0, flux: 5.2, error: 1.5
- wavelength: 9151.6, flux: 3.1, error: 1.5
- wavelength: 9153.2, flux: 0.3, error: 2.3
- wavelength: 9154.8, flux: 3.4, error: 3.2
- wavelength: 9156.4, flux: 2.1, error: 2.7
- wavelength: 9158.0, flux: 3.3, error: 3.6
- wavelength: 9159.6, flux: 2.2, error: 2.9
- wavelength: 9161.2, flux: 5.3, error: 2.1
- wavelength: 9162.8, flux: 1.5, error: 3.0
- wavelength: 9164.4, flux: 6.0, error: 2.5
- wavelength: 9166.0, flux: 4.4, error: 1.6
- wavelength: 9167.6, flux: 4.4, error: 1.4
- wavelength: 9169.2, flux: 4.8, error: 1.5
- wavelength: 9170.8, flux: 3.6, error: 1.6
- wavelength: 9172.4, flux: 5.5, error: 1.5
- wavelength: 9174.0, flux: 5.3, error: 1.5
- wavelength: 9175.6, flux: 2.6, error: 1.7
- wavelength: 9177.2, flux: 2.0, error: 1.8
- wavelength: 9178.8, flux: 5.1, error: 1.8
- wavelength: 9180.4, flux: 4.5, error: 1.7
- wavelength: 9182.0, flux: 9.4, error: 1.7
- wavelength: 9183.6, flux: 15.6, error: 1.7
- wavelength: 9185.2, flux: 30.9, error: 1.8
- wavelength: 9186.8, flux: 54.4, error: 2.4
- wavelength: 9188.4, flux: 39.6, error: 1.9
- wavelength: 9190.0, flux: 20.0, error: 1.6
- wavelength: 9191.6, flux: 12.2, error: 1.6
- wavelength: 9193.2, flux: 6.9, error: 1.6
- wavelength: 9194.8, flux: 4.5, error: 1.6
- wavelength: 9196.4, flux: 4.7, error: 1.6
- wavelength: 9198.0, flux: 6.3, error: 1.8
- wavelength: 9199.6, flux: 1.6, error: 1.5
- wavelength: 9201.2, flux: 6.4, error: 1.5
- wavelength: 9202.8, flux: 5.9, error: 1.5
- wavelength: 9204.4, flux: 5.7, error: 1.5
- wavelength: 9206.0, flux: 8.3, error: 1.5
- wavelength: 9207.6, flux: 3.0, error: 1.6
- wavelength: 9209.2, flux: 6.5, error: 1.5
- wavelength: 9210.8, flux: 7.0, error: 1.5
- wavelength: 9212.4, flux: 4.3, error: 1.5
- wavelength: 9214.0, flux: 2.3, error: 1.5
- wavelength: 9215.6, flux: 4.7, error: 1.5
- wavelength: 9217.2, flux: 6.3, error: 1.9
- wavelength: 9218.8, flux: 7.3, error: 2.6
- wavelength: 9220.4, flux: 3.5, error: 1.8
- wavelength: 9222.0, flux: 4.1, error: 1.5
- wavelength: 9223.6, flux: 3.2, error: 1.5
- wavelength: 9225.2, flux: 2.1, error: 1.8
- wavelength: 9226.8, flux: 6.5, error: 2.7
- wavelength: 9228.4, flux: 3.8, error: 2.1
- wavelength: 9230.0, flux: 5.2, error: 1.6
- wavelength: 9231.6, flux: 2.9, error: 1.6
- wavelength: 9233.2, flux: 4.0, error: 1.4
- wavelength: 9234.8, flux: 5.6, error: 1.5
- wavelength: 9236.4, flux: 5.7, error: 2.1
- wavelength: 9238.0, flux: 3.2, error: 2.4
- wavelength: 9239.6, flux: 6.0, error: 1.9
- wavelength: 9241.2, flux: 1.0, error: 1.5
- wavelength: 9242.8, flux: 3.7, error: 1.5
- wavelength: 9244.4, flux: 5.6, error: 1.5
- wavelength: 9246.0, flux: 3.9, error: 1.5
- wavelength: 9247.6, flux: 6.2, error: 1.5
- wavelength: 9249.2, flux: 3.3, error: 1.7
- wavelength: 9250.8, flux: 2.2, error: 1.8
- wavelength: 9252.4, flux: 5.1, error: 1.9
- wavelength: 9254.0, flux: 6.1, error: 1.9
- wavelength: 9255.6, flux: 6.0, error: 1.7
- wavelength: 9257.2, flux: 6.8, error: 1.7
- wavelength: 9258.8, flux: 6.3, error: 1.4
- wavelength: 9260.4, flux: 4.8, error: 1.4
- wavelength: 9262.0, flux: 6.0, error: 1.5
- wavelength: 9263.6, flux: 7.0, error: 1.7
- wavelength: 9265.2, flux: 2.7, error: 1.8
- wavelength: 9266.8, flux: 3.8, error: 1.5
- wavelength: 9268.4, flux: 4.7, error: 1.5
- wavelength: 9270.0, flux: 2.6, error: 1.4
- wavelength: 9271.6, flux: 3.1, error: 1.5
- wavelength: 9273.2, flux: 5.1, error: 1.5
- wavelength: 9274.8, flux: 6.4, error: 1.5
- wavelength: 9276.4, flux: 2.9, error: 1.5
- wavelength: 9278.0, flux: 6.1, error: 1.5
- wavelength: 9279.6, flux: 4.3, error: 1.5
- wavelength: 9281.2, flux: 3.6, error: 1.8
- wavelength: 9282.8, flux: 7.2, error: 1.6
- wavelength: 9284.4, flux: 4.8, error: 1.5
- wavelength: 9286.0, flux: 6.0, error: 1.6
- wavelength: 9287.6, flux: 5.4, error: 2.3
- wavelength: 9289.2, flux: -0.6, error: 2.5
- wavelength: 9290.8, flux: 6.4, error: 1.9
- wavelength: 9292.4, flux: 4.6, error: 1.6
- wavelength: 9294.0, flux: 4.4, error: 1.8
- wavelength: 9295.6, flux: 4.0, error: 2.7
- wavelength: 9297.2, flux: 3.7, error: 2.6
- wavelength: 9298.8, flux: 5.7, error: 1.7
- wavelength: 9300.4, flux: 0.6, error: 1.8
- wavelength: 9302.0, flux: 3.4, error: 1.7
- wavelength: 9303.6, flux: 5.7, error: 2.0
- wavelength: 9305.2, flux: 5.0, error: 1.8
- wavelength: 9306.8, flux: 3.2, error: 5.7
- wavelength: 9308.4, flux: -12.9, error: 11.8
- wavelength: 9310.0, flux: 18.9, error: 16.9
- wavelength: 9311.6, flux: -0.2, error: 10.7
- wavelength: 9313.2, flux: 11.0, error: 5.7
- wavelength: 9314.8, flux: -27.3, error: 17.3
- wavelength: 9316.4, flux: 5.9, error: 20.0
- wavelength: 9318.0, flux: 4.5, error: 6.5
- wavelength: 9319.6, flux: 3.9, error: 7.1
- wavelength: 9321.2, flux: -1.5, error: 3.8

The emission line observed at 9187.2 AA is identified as [O III] 5007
